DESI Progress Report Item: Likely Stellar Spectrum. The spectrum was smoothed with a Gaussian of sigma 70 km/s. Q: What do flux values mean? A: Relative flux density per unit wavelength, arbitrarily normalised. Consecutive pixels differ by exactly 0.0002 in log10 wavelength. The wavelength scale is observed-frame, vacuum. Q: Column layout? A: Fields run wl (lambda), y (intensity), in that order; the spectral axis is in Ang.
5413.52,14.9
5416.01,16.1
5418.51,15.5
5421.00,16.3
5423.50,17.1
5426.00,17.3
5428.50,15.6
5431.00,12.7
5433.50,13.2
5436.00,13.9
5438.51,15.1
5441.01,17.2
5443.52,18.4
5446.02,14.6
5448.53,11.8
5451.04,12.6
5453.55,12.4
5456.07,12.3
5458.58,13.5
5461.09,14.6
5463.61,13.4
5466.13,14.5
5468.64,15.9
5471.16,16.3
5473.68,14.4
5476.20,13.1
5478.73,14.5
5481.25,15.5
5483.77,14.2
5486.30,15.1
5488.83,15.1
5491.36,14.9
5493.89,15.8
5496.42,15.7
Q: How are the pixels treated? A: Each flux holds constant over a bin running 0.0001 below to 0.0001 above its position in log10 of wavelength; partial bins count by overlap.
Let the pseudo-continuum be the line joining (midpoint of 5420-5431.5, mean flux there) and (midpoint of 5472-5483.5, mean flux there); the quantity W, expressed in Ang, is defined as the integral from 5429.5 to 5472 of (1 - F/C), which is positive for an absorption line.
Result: 2.73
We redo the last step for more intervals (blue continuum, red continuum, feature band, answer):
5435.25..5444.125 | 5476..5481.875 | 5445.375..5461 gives 2.6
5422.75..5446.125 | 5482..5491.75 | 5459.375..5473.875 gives 0.3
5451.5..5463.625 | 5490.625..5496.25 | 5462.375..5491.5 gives -0.7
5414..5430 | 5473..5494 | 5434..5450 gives 0.7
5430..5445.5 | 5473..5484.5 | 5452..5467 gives 1.3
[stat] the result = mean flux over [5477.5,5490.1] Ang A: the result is 14.9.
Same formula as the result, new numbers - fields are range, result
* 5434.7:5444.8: 16.1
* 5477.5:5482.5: 15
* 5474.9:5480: 13.8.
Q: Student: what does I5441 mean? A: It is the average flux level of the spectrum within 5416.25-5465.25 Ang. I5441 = 14.6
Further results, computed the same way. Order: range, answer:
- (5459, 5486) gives 14.6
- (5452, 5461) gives 13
